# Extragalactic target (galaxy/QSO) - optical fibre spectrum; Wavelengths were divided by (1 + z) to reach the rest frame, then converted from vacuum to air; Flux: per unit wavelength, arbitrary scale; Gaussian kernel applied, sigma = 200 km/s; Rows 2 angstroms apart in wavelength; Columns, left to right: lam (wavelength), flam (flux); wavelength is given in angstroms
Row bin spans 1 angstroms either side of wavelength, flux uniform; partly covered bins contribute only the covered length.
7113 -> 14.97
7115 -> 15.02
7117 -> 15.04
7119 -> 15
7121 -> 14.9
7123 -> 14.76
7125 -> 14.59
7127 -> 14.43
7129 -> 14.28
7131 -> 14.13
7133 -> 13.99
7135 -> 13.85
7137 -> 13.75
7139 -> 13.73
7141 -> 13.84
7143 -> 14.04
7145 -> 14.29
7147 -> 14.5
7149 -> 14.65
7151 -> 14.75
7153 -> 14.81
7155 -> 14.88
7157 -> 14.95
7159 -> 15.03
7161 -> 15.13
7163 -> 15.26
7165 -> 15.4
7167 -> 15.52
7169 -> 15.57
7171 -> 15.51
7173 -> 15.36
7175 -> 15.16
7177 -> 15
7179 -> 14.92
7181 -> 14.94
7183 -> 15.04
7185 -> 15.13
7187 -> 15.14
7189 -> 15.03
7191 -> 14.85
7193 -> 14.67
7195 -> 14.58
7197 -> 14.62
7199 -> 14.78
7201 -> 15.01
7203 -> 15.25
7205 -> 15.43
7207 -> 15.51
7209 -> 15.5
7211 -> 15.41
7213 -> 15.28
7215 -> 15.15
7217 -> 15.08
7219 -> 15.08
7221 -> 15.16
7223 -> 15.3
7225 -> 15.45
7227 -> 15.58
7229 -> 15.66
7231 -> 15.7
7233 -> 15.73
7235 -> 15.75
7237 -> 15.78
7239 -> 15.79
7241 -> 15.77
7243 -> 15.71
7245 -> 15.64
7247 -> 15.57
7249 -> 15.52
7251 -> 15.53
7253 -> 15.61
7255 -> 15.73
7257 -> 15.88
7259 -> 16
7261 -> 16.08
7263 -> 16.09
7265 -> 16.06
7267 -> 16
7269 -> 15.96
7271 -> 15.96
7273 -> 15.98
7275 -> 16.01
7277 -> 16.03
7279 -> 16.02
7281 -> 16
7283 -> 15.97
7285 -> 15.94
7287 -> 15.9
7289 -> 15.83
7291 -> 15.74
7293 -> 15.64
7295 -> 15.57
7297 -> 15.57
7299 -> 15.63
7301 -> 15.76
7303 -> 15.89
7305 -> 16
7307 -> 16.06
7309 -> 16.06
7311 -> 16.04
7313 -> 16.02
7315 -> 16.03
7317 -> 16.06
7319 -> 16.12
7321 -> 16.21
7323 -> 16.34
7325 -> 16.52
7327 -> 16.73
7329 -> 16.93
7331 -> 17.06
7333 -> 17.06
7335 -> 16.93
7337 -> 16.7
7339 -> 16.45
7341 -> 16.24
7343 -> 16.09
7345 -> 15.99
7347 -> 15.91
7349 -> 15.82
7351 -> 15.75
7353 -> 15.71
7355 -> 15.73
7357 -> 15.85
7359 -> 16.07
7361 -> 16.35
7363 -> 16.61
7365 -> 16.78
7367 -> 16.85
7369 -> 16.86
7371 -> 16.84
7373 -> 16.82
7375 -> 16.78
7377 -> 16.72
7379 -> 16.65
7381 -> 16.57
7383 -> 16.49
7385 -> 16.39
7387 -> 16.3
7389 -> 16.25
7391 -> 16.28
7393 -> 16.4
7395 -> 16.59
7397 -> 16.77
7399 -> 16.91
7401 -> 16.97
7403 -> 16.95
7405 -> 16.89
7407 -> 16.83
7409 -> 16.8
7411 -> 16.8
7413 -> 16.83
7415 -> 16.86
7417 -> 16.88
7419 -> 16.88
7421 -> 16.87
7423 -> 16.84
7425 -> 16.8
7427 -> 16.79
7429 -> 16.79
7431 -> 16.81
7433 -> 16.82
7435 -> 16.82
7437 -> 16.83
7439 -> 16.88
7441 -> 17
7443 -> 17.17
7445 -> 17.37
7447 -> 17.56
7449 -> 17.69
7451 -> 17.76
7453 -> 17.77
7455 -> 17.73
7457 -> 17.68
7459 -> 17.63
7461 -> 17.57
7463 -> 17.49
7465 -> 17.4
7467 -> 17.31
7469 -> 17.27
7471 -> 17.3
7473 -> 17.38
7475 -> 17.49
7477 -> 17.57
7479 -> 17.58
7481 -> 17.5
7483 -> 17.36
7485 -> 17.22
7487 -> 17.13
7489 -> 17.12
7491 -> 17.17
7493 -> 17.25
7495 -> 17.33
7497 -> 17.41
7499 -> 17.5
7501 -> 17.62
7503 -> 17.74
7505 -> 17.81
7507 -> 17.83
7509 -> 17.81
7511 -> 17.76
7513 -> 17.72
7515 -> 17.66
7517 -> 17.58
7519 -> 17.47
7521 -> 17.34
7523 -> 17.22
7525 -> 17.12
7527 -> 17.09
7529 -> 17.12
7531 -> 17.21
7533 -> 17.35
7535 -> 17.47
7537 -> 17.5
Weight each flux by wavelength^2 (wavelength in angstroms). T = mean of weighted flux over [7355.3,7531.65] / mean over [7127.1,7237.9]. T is 1.23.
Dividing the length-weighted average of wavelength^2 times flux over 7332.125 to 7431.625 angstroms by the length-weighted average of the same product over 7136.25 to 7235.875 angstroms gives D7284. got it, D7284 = 1.2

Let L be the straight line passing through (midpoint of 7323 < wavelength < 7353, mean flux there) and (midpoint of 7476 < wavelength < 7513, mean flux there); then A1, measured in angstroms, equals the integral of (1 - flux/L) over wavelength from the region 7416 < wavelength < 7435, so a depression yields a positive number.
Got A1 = 0.2 angstroms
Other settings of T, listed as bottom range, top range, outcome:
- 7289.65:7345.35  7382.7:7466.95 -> 1.08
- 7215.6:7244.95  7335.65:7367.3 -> 1.08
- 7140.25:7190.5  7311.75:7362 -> 1.14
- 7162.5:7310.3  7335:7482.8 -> 1.14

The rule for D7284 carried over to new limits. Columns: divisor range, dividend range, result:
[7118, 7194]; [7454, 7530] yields 1.30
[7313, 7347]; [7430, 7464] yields 1.09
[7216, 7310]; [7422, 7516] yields 1.17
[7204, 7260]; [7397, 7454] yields 1.15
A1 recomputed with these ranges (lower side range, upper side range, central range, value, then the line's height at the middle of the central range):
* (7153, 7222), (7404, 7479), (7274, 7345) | -0.16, 16.1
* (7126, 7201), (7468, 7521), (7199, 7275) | -1.25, 15.4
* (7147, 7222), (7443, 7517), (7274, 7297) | 0.07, 15.9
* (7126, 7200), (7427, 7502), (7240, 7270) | -0.54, 15.5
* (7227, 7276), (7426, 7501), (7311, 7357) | 0.33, 16.4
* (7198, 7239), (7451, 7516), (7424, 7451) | 0.14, 17.1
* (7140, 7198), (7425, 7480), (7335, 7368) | 0.50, 16.5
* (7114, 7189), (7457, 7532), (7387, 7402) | 0.08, 16.7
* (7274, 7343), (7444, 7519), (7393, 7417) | 0.13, 16.9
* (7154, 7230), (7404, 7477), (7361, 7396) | 0.15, 16.7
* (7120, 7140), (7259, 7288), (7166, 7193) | -0.55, 14.8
